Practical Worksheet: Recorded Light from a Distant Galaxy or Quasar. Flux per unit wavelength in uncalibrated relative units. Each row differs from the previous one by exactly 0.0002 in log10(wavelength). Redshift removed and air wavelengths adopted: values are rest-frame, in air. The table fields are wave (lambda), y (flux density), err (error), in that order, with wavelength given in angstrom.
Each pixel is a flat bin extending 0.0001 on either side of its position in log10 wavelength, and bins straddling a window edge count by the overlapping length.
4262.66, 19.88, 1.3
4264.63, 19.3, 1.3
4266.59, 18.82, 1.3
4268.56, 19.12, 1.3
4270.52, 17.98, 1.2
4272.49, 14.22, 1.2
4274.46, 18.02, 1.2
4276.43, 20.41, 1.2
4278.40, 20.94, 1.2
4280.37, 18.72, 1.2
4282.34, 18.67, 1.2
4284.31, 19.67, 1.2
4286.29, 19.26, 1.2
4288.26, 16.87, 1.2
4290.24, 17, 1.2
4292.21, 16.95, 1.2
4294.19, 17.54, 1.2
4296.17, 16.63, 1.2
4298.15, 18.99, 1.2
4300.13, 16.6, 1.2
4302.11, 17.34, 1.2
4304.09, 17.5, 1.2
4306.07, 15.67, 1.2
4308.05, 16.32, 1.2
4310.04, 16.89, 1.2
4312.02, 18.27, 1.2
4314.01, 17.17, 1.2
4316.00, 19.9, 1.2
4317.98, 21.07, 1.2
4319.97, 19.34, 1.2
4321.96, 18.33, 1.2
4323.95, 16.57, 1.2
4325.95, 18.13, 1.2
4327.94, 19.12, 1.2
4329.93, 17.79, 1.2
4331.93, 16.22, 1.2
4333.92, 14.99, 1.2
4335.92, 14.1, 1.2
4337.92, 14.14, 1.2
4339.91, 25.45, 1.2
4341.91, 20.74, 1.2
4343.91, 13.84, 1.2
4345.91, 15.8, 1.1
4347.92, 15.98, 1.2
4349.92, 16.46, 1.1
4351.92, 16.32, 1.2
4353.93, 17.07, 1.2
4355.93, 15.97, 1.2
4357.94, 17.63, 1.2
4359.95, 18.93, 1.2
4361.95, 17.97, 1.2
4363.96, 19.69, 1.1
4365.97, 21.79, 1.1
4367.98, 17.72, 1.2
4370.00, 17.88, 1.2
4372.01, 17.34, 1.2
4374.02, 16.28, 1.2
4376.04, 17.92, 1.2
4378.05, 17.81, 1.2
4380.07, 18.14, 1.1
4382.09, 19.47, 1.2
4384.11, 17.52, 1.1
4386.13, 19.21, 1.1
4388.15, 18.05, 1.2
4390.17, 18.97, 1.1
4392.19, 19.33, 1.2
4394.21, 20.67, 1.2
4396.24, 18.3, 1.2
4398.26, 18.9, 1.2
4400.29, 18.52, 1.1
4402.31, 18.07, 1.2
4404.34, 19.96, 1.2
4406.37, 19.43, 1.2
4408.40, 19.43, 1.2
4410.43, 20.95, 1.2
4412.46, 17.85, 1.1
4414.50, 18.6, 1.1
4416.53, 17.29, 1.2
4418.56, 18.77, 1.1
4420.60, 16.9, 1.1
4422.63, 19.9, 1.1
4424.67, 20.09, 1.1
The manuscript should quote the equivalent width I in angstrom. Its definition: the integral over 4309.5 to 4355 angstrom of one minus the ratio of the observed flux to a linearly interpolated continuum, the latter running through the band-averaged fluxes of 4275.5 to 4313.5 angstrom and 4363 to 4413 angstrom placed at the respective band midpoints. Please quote 1.7 angstrom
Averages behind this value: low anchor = 17.9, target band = 17.6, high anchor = 18.8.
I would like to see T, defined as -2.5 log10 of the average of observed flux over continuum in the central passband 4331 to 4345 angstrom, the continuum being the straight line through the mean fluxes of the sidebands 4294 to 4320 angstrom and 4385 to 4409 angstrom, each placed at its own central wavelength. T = 0.07 mag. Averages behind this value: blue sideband 17.8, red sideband 19.1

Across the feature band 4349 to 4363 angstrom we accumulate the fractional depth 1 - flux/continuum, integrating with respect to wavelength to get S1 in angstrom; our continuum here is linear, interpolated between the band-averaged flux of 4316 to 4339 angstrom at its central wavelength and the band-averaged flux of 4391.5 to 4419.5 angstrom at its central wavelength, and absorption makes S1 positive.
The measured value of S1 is 0.61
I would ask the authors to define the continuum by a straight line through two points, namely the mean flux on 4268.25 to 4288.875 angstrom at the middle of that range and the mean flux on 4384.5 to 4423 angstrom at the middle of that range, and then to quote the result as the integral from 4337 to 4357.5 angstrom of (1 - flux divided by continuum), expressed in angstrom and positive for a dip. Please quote 1.7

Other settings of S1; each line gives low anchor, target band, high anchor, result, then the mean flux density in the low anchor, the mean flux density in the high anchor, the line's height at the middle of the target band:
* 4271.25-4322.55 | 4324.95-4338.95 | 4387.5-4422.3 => 1.5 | 18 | 18.9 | 18.3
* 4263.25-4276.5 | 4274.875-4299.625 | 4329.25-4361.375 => -0.7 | 18.2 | 17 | 17.9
